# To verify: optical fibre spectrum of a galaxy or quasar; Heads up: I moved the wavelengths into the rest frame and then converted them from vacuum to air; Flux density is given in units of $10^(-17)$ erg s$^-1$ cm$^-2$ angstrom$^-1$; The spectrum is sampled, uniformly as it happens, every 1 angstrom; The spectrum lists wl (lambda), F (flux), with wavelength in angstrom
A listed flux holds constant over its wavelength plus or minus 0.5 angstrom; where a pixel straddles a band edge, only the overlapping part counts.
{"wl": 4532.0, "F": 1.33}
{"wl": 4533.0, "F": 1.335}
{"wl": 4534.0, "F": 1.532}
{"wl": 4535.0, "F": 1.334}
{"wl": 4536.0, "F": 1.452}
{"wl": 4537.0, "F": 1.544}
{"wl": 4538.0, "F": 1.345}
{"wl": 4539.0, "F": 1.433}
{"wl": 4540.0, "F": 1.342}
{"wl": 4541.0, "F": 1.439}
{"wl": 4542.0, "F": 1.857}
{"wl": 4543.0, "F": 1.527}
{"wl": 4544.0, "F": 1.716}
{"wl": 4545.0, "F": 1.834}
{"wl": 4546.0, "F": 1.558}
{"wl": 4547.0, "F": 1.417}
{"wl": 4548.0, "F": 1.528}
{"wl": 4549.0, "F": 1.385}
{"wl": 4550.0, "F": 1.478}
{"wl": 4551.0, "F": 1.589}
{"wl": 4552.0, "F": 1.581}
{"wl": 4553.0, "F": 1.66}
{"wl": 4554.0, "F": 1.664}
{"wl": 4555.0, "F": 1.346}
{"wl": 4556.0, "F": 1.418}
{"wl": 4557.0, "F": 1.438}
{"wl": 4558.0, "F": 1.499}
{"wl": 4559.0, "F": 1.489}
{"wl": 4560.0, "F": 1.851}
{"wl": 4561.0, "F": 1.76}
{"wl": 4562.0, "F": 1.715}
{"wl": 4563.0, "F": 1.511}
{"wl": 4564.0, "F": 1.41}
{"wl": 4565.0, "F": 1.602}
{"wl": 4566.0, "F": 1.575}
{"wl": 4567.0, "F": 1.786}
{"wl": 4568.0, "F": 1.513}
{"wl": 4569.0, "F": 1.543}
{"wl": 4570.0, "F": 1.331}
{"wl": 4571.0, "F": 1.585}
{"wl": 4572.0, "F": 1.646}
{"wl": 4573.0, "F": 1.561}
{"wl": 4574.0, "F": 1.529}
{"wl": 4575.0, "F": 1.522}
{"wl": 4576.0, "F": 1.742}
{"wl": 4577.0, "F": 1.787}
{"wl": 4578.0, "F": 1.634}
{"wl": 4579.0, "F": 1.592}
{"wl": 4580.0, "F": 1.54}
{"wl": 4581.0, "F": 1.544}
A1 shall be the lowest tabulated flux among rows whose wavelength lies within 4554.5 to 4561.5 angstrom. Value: 1.346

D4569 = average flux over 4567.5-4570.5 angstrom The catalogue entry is 1.46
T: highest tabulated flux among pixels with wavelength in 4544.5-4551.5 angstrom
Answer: 1.834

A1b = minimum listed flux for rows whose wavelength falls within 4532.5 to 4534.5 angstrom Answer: 1.335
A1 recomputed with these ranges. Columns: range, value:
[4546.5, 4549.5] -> 1.385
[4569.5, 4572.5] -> 1.331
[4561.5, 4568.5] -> 1.41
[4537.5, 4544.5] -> 1.342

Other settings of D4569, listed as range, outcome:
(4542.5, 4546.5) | 1.66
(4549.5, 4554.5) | 1.59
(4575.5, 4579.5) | 1.69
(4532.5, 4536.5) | 1.41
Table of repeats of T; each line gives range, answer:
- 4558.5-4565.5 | 1.851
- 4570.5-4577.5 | 1.787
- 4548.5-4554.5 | 1.664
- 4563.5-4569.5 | 1.786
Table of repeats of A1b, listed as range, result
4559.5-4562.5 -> 1.715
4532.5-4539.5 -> 1.334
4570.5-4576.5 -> 1.522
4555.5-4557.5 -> 1.418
